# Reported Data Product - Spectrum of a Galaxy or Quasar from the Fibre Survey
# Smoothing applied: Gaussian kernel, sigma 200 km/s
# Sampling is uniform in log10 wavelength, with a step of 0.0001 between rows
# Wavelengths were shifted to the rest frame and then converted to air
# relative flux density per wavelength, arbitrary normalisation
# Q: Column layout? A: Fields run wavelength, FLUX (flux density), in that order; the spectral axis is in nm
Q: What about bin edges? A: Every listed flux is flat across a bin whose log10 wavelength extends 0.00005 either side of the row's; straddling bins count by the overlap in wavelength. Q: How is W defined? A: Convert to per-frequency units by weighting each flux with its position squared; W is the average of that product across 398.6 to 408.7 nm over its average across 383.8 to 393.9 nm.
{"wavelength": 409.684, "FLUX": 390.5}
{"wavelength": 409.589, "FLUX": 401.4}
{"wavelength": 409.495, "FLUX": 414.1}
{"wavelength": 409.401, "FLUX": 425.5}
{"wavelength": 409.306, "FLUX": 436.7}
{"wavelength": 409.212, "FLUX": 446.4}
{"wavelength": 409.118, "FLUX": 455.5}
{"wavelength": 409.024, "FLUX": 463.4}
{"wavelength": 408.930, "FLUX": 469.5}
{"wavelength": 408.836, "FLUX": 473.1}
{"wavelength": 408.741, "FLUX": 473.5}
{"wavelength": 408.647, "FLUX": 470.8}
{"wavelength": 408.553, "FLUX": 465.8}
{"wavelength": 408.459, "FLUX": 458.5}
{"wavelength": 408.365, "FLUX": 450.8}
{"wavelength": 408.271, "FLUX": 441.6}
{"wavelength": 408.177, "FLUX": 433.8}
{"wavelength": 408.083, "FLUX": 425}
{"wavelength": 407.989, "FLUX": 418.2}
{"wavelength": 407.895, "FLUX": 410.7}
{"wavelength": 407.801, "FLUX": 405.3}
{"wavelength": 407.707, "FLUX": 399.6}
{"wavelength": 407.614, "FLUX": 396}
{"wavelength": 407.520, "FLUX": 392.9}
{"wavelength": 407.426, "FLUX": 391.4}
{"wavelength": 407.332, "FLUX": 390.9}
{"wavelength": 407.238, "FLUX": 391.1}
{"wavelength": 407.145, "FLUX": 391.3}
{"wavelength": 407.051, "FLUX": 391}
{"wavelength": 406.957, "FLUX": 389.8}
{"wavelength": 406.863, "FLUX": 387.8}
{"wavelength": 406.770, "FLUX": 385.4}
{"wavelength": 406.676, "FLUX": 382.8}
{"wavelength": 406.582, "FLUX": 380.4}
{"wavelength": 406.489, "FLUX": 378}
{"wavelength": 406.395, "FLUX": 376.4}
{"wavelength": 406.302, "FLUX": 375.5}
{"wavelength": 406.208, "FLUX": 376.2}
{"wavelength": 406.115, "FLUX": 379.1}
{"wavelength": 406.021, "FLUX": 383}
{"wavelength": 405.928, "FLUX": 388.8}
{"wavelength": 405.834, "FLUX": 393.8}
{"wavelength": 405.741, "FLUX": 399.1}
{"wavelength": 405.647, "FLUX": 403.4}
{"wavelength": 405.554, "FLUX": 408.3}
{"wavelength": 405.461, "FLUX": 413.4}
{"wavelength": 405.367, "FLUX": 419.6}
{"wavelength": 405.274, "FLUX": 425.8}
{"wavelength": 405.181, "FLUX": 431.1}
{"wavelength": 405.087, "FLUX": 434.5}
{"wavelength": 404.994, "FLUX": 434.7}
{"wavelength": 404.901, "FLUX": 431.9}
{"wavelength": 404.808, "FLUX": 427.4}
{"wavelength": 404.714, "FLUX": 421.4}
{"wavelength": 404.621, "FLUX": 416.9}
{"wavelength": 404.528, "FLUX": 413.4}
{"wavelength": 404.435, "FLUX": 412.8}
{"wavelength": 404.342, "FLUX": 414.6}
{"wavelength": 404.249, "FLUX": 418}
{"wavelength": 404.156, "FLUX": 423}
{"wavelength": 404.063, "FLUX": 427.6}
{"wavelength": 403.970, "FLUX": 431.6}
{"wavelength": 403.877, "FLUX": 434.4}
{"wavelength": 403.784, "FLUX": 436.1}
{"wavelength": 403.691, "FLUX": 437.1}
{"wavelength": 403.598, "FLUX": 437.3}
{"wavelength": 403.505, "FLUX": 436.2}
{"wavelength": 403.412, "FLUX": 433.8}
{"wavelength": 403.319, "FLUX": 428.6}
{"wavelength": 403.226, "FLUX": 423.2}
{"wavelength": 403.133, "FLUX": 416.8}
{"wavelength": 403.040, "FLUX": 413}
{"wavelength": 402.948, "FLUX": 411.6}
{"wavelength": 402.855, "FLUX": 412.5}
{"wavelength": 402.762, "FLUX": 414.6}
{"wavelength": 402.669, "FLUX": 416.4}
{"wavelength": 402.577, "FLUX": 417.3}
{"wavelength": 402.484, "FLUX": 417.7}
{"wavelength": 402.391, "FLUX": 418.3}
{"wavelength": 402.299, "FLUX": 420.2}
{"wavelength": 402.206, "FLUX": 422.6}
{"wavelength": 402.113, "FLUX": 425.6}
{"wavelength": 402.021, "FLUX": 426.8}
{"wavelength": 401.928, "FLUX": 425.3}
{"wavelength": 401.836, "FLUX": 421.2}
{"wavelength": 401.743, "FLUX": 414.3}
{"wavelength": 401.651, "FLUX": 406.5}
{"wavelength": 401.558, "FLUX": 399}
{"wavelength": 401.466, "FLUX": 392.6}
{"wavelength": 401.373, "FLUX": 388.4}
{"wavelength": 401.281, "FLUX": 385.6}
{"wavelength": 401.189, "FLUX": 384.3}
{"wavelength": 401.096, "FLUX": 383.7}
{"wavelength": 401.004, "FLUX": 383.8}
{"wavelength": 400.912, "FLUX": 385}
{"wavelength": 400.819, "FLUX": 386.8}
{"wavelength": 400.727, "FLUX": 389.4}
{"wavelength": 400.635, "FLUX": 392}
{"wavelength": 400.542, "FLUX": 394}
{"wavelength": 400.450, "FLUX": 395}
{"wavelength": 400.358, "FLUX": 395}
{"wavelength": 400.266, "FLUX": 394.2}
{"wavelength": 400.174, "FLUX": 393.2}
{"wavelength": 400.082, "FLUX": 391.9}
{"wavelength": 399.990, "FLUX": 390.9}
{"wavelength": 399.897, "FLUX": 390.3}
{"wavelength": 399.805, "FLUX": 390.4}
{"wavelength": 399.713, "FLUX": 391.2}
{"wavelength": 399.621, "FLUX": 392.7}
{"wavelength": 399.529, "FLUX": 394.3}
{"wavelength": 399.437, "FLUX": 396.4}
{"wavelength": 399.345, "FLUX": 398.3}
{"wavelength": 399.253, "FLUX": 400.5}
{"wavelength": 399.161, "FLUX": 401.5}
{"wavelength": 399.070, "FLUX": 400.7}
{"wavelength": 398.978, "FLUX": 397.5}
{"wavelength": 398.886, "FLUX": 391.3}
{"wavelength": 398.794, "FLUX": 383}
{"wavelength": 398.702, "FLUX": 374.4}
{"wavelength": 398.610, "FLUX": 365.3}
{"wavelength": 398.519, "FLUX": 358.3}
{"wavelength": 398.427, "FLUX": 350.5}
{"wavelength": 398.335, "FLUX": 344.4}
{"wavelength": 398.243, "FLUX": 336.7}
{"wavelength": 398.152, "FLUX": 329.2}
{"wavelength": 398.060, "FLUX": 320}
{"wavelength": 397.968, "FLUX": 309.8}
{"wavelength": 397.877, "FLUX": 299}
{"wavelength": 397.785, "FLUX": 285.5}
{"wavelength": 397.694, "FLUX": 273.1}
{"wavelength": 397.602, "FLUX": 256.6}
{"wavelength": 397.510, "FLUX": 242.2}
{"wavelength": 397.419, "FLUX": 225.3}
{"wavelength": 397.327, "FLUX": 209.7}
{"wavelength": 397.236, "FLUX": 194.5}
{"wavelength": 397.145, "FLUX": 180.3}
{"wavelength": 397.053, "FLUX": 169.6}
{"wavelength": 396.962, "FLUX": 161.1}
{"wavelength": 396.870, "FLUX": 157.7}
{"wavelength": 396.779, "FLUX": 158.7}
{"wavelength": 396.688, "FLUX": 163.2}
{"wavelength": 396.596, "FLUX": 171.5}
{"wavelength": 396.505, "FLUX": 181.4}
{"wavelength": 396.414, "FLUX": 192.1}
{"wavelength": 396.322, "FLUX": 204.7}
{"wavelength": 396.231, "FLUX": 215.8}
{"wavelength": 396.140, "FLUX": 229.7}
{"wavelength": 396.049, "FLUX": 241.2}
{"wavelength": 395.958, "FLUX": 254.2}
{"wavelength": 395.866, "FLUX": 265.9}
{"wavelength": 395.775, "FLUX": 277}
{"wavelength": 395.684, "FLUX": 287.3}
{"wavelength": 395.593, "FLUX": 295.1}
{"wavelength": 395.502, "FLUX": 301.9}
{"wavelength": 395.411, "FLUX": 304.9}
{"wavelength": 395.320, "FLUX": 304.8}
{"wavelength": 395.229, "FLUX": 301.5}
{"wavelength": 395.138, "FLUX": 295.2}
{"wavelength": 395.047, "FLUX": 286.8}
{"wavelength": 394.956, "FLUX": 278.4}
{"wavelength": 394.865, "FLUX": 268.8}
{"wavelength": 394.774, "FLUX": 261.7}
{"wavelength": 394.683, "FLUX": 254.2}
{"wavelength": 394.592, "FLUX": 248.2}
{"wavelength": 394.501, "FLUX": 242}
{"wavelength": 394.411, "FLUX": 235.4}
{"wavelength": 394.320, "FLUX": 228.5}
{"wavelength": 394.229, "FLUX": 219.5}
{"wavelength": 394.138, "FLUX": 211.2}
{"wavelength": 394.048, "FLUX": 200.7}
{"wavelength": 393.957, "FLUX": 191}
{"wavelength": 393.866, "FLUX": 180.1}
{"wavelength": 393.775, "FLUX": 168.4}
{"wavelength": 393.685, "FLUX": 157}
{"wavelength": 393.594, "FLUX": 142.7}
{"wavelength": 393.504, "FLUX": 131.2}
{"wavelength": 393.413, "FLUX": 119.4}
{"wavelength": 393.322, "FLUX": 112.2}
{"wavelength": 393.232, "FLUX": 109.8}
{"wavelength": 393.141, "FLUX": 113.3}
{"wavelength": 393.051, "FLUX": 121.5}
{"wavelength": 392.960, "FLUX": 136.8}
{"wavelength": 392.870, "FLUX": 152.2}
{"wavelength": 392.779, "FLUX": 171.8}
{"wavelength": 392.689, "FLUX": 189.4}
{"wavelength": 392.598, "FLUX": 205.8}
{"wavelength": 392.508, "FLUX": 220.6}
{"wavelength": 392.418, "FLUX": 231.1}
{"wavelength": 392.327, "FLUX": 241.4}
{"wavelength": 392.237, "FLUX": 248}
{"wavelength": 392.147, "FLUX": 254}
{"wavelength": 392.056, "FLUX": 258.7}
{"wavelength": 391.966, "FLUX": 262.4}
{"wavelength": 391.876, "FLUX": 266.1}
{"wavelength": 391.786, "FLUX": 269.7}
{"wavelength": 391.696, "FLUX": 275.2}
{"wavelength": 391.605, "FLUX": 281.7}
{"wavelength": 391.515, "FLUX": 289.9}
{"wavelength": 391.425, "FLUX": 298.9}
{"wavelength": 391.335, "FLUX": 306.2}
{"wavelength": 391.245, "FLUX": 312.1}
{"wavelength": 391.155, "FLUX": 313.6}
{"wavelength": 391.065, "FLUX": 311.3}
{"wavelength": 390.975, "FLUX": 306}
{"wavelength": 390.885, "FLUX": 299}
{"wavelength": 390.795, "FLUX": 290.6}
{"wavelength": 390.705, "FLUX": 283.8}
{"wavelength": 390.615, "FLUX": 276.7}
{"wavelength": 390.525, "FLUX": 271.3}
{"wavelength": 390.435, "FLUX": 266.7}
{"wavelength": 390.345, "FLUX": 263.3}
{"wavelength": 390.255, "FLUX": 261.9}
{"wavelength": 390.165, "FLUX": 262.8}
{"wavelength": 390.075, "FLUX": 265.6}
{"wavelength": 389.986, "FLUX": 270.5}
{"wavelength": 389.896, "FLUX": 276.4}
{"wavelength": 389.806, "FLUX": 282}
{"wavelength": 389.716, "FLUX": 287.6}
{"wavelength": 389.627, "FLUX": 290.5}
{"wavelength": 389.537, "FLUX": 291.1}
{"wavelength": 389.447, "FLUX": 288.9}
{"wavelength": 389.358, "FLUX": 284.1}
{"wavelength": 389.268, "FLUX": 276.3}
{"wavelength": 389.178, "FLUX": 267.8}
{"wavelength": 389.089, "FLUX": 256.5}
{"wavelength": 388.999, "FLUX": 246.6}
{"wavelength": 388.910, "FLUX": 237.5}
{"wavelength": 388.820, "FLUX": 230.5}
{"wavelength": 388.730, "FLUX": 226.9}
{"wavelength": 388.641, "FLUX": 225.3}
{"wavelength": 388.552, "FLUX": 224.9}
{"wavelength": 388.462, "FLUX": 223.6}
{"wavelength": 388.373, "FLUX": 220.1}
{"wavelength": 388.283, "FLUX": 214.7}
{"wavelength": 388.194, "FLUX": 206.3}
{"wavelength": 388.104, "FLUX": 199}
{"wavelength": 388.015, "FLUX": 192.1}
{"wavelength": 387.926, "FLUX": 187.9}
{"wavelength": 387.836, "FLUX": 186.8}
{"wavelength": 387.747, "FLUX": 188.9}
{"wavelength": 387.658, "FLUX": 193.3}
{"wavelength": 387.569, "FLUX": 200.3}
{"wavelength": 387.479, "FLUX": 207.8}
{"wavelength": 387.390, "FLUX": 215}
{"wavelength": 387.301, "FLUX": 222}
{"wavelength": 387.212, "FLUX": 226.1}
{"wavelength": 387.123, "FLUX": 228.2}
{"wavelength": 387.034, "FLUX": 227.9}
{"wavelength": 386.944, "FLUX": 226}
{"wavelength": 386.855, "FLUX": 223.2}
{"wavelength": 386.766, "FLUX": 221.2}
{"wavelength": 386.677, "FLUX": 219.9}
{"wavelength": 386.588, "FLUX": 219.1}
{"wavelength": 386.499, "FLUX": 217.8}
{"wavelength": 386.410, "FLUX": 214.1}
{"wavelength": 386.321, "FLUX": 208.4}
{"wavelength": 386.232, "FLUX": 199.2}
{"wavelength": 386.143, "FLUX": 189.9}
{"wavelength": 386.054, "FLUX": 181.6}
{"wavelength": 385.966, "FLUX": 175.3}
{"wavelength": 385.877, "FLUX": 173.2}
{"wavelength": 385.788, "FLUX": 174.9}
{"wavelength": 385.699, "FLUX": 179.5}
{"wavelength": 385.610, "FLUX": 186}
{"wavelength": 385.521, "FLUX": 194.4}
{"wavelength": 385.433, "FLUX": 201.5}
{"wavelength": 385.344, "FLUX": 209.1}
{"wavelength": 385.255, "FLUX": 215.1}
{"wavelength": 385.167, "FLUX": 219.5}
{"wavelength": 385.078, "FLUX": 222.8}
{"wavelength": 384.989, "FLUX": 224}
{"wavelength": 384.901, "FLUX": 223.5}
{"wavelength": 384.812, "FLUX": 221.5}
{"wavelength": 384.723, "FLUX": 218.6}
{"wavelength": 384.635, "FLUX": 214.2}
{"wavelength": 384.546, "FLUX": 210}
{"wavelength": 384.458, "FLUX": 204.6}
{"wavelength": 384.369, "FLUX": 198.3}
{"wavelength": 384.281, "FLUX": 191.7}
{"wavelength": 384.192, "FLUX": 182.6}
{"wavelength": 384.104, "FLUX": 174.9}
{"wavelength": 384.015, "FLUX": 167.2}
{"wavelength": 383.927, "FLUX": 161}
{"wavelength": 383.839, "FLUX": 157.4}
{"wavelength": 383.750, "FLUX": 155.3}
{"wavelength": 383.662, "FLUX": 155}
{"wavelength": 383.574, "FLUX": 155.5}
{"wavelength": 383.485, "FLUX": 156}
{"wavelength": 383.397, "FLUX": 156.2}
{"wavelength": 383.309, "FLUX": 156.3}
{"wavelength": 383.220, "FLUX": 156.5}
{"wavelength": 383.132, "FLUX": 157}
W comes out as 1.97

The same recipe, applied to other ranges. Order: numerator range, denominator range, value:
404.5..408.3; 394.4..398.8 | 1.62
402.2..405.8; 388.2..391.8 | 1.68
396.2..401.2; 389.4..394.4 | 1.42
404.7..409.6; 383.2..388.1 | 2.36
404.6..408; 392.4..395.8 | 1.98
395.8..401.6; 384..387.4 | 1.67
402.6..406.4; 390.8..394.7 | 2.00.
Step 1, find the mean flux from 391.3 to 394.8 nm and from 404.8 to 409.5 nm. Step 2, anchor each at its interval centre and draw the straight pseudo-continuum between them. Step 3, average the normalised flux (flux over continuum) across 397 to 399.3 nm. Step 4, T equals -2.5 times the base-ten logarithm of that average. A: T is -0.09 mag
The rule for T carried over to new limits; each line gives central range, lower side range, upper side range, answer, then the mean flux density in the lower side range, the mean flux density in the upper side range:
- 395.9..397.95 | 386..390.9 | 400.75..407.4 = 0.47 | 237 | 408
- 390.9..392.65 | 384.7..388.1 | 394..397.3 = -0.22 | 206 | 234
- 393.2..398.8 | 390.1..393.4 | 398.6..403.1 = 0.30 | 241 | 400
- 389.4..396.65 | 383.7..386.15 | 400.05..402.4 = 0.21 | 194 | 400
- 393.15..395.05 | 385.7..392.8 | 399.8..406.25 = 0.46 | 242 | 410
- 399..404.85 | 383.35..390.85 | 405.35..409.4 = -0.13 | 220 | 413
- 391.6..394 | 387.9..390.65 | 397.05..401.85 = 0.43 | 251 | 356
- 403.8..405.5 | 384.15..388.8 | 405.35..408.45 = -0.13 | 207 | 399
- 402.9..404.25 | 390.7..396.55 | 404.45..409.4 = -0.16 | 235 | 416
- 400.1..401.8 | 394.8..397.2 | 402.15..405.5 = -0.11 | 236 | 423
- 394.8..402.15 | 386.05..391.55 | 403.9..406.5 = 0.07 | 246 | 410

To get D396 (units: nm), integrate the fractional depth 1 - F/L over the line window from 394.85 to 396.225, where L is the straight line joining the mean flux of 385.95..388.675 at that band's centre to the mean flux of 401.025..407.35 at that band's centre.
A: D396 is 0.13 nm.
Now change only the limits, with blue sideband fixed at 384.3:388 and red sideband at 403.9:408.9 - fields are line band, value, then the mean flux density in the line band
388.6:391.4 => -0.34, 275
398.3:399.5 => -0.16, 382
